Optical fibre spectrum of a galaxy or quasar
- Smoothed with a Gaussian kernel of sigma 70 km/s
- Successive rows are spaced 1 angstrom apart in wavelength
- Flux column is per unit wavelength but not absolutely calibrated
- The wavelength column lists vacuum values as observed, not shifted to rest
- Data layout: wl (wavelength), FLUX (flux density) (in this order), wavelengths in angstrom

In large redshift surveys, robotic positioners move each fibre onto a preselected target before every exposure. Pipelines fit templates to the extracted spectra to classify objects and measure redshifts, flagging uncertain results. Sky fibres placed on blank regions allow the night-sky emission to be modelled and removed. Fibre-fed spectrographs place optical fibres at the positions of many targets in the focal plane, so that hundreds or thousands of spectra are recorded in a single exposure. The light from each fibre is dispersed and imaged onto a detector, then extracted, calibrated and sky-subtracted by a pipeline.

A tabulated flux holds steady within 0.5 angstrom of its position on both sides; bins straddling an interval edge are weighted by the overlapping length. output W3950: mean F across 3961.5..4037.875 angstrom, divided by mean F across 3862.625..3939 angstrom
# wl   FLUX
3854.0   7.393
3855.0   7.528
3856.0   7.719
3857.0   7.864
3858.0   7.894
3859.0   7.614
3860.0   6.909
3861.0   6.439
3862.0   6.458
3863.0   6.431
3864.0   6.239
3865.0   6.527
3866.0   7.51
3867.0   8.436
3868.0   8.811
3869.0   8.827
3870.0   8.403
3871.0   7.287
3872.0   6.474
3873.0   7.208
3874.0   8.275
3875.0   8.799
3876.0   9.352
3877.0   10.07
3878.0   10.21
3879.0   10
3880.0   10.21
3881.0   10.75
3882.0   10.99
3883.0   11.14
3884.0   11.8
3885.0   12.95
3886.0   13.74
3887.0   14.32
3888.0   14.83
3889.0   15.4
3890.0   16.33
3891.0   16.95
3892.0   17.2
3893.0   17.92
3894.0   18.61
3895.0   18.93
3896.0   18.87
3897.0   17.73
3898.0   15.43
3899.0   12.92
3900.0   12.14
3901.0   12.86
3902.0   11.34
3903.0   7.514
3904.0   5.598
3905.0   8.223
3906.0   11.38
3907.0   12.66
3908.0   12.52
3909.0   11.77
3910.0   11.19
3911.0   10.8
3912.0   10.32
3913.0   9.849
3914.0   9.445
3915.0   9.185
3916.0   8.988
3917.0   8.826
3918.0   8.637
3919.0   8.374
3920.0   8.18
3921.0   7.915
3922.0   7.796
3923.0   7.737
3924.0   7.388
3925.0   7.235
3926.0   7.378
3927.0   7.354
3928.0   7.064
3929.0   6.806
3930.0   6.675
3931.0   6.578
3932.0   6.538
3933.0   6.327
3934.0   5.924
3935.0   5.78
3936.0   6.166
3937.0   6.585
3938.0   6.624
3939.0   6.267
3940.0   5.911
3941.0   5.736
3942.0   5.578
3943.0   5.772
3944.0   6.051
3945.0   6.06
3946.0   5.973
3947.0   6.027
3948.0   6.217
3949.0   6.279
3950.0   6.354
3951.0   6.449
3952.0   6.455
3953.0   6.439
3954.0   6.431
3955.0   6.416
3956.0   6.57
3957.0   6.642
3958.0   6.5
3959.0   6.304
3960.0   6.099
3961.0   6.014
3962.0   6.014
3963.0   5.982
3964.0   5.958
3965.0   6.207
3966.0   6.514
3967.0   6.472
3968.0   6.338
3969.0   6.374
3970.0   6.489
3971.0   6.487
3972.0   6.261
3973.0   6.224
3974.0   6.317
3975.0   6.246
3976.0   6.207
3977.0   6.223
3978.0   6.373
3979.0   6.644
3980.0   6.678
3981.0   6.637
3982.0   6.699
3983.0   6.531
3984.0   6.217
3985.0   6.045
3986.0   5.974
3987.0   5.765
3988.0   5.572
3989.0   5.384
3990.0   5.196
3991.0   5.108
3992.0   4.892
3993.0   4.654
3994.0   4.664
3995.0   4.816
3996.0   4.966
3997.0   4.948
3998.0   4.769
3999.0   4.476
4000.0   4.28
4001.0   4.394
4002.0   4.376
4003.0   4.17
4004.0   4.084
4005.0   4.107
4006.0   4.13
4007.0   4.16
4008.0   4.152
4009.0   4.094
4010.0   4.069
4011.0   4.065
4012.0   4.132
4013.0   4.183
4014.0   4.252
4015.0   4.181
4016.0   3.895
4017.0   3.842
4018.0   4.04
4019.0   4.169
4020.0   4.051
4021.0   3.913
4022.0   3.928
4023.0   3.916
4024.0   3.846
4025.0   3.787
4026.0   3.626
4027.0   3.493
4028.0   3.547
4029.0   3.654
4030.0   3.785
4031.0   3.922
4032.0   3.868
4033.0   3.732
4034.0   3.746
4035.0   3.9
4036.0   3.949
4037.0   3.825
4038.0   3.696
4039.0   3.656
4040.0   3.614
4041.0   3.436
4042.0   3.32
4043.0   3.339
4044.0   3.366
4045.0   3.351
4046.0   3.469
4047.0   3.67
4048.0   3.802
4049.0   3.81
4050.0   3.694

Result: 0.5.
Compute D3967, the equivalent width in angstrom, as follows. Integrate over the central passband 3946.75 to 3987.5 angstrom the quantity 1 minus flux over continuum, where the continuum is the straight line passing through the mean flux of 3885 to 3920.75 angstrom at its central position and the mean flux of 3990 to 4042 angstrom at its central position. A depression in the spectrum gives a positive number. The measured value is 7.0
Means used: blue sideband 12.5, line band 6.32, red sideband 4.1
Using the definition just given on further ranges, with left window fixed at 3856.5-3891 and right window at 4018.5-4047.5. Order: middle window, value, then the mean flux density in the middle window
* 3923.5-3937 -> 1.51 angstrom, 6.7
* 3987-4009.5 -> 1.72 angstrom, 4.63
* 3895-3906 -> -4.86 angstrom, 12.5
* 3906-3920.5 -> -3.37 angstrom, 10.1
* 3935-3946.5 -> 1.77 angstrom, 6.05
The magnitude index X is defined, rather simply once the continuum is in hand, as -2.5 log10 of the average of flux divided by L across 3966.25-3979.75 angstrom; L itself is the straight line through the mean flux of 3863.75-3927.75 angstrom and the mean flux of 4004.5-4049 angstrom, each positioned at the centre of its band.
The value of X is 0.05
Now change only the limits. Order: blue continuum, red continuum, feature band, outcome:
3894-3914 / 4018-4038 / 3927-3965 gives 0.44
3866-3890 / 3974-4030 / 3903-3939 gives 0.04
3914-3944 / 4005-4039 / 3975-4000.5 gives -0.10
